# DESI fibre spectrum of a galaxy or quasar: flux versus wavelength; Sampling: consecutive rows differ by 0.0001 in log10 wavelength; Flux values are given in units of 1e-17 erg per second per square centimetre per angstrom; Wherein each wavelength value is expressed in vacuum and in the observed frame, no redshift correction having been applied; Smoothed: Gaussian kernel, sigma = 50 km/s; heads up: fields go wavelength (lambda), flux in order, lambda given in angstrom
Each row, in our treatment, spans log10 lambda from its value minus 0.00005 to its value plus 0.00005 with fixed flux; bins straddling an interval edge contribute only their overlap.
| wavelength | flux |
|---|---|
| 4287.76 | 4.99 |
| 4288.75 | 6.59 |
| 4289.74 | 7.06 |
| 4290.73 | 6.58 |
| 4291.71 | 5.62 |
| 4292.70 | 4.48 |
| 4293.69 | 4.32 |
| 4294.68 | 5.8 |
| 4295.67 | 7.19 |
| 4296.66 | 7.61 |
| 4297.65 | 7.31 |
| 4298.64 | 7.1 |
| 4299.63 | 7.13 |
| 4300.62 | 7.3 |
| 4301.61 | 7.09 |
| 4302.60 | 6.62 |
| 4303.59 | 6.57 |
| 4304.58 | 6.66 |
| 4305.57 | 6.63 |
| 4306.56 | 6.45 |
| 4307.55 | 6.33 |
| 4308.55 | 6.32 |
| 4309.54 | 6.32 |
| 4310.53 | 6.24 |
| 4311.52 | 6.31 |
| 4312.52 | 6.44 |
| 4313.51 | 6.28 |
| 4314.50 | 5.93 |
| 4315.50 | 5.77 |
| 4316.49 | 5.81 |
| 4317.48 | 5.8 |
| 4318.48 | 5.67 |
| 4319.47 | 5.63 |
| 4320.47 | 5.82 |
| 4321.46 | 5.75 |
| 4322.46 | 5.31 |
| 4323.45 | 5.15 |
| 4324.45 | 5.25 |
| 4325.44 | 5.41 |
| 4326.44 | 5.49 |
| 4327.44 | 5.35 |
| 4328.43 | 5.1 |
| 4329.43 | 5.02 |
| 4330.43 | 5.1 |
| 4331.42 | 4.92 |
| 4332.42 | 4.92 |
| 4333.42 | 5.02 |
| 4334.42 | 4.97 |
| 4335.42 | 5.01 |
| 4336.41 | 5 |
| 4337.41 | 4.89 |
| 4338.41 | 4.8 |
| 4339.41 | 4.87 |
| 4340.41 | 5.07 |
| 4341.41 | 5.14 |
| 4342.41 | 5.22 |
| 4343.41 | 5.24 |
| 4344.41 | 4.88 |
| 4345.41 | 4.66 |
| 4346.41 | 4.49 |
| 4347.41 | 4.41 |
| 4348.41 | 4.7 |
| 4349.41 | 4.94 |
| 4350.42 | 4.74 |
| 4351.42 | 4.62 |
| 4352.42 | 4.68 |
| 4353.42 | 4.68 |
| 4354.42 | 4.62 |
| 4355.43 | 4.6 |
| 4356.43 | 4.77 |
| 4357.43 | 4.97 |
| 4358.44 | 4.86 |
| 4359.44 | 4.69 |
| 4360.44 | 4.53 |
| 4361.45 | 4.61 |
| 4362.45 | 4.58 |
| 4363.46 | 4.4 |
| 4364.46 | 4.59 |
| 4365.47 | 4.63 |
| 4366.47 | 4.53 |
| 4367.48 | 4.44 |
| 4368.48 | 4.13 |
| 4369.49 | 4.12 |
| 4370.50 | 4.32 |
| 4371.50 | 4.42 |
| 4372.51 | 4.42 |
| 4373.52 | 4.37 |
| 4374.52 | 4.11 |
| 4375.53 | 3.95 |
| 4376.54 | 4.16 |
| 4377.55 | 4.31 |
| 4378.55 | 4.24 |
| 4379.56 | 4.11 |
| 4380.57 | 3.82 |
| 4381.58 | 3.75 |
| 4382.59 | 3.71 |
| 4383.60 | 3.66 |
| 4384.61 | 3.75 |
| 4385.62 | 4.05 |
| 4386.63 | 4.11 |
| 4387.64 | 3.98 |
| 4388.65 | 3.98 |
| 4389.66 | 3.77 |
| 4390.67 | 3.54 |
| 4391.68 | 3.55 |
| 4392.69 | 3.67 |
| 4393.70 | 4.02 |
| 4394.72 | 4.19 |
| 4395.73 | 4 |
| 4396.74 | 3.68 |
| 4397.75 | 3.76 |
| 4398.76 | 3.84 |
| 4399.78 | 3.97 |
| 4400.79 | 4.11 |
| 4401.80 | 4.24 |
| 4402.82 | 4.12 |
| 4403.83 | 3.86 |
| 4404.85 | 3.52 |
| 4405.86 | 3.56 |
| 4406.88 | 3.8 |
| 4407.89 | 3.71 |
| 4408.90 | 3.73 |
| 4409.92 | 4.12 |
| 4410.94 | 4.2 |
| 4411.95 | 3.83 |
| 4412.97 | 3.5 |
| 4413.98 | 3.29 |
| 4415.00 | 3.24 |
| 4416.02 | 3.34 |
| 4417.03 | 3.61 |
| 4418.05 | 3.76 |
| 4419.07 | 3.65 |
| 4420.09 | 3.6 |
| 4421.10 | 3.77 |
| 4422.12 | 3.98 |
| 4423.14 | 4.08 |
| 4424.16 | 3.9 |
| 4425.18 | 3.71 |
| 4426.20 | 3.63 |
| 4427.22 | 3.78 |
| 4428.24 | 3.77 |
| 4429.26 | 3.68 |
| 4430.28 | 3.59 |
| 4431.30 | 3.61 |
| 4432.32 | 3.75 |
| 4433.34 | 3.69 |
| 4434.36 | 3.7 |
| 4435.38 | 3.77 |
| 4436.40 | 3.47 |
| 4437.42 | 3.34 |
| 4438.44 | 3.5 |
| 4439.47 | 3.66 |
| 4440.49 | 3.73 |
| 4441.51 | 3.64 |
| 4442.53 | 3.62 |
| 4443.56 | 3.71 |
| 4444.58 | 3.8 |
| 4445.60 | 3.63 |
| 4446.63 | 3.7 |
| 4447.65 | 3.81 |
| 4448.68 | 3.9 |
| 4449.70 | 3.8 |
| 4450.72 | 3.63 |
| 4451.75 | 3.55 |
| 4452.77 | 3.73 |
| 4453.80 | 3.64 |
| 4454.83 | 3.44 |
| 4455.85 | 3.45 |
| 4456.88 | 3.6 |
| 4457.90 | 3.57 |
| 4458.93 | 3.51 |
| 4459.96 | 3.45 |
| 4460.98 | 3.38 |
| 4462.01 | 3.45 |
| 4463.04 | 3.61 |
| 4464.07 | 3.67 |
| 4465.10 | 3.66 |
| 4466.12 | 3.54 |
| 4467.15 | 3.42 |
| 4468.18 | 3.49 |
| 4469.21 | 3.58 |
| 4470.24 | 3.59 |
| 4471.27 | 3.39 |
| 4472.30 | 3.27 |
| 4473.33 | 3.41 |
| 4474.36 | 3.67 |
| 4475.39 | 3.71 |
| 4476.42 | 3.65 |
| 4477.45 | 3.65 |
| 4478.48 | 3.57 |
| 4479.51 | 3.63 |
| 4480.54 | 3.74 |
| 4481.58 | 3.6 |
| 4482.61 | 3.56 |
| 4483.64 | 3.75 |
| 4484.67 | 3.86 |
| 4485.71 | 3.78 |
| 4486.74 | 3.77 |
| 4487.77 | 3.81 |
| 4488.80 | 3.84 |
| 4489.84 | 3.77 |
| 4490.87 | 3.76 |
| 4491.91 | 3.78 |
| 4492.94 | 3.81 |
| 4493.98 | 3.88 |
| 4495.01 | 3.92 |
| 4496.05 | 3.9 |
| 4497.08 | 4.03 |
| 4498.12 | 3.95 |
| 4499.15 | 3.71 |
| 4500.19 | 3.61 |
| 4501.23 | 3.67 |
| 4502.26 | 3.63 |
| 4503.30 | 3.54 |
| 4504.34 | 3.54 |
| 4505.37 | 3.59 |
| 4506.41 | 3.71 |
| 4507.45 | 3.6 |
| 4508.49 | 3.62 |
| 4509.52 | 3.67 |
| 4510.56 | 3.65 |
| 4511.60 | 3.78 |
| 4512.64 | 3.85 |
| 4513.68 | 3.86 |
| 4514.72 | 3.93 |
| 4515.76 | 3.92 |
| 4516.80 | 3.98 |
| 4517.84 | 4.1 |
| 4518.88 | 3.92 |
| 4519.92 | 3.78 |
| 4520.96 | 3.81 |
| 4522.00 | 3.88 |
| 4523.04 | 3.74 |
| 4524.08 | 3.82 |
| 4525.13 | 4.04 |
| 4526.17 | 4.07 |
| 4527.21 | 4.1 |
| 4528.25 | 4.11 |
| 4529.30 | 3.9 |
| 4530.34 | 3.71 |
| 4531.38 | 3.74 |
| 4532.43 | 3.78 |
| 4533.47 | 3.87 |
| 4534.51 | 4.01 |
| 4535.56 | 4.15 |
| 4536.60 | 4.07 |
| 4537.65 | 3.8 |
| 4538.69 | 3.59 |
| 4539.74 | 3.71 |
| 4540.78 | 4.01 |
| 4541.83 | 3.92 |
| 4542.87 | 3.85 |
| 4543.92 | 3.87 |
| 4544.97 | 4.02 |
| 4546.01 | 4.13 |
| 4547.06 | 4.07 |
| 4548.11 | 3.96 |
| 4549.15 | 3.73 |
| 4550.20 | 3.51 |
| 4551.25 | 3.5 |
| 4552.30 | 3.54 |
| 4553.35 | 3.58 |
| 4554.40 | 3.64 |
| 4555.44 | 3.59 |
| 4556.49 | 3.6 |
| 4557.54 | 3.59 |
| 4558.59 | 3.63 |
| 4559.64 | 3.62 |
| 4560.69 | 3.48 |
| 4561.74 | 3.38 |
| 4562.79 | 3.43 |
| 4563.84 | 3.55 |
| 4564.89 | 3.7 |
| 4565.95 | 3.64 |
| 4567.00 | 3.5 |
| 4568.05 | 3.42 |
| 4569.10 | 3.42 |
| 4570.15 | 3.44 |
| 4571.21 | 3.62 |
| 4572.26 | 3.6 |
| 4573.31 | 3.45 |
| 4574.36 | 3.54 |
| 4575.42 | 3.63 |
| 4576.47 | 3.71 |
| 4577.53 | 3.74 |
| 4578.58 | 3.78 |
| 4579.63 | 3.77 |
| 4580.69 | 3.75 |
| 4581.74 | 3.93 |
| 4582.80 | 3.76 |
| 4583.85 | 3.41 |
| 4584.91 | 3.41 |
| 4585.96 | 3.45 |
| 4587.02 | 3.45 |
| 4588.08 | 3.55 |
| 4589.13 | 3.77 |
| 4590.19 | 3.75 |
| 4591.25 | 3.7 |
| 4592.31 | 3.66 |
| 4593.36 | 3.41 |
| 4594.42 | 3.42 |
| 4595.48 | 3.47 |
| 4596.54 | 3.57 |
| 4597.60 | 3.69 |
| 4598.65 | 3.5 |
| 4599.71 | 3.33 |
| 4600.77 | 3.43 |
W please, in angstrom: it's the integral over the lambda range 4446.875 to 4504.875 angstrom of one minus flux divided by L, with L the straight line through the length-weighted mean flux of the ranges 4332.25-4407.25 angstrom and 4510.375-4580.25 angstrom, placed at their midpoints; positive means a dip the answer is 4.9 angstrom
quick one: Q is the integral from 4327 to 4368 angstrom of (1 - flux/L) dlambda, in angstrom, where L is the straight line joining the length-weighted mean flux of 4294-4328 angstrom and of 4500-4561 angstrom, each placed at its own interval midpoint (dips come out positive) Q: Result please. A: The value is 7.1 angstrom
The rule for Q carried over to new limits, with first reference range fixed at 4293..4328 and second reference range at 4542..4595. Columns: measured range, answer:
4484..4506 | 2.96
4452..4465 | 3.22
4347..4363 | 2.90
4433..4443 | 2.65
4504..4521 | 1.61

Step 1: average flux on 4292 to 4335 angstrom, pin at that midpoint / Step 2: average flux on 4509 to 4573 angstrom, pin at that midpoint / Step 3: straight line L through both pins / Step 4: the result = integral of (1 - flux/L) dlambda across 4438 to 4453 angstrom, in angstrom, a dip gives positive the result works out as 3.2 angstrom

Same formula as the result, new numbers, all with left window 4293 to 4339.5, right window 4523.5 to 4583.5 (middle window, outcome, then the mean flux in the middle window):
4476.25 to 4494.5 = 2.6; 3.74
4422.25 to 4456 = 7.6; 3.68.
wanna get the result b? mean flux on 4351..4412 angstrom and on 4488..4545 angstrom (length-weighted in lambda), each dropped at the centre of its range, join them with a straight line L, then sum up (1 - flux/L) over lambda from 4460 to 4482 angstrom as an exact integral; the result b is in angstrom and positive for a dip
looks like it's 2.15 angstrom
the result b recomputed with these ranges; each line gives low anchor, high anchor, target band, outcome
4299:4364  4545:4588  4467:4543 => 5.6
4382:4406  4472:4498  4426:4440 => 0.6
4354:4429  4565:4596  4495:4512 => 0.3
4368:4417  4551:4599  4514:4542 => -1.8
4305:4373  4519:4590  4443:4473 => 5.3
